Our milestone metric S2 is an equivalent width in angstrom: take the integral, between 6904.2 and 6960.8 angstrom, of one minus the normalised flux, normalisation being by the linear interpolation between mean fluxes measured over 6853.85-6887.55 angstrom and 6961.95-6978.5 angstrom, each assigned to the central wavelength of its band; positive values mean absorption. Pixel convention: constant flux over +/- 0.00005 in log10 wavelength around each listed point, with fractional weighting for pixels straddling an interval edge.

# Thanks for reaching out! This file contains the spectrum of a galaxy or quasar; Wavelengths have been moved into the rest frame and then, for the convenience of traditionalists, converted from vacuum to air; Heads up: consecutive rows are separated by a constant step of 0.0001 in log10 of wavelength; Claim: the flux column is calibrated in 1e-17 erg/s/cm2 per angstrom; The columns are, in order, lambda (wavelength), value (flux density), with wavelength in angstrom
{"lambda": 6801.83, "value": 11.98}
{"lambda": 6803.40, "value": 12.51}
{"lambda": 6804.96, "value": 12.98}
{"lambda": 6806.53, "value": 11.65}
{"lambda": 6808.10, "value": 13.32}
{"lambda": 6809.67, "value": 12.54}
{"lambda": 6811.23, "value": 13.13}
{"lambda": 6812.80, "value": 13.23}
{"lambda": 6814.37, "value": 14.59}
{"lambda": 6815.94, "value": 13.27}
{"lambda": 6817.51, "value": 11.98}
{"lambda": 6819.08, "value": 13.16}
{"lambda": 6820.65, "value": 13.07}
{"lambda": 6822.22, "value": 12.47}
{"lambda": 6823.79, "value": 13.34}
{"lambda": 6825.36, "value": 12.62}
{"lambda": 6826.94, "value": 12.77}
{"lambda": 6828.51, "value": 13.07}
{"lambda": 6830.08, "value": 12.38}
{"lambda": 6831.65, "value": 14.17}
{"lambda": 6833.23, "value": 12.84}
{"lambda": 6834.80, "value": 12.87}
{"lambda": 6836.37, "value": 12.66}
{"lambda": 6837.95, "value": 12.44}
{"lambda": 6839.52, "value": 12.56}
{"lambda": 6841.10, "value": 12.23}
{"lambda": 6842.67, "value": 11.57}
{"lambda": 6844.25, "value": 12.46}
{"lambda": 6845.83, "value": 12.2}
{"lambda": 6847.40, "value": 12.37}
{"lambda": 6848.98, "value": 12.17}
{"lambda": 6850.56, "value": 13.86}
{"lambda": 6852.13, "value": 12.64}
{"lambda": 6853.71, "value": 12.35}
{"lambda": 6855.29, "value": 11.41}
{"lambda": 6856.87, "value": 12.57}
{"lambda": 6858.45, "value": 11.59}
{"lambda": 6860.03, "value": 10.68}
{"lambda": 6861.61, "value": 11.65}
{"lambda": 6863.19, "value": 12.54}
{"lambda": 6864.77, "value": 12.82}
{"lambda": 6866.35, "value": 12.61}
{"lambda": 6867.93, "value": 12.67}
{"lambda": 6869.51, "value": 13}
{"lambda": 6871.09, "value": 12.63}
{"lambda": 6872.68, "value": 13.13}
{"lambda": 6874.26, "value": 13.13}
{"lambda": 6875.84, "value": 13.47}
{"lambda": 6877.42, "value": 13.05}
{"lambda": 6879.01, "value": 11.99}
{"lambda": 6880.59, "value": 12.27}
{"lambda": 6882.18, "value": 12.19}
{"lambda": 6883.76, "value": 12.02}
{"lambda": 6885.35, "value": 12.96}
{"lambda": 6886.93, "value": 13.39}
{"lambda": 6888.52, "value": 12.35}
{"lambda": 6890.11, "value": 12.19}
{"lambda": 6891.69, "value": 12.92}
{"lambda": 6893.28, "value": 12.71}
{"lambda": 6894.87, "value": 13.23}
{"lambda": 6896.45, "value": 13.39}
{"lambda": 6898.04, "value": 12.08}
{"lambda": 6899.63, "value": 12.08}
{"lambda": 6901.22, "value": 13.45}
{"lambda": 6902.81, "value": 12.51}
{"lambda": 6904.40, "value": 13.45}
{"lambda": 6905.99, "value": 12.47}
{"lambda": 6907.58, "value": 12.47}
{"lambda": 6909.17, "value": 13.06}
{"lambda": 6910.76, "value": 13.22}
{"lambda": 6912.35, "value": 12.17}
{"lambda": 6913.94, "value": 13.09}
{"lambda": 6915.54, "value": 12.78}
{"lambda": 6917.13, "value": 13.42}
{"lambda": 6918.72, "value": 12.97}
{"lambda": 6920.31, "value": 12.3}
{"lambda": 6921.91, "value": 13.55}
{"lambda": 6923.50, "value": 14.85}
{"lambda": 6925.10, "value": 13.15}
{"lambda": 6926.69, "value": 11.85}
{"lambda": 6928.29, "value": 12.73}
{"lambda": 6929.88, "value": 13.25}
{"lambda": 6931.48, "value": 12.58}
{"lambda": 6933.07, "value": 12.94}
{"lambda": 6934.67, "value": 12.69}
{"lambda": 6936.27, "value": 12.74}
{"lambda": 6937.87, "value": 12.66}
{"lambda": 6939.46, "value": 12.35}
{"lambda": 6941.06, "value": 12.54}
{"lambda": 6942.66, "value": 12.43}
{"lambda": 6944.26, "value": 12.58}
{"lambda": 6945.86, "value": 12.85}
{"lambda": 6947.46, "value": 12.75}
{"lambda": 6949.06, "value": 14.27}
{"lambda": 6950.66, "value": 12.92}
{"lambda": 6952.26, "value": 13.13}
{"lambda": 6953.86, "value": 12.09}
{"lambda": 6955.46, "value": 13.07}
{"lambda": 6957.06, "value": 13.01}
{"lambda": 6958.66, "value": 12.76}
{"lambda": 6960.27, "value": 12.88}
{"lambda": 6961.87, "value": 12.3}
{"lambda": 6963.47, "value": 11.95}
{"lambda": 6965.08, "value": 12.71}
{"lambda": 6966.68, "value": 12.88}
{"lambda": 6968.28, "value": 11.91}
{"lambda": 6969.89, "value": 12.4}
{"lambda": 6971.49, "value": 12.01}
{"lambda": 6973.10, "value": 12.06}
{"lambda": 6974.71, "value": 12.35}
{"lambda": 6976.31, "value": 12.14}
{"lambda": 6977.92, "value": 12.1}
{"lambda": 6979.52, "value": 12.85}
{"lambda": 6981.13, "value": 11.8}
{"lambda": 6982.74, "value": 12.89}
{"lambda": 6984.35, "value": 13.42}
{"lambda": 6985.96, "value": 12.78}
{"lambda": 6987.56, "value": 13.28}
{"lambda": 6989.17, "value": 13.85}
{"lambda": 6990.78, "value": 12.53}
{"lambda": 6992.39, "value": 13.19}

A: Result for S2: -2.5 angstrom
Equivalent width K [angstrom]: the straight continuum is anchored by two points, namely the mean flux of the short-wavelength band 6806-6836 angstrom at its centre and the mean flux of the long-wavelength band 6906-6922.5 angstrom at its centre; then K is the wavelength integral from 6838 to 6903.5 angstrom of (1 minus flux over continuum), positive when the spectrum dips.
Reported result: 2.1 angstrom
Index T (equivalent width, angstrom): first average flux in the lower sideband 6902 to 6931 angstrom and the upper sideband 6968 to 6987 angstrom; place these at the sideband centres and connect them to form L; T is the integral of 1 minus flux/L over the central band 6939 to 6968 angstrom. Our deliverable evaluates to -0.2 angstrom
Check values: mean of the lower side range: 13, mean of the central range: 12.7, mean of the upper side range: 12.4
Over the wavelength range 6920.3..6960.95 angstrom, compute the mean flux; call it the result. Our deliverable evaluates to 12.9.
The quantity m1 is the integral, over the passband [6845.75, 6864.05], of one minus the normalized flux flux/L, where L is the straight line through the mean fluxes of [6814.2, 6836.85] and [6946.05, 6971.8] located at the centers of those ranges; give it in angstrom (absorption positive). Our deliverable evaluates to 1.1 angstrom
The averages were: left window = 13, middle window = 12.2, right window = 12.7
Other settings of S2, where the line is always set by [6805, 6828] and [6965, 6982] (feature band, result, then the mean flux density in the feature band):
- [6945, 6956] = -0.6 angstrom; 13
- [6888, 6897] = -0.1 angstrom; 12.8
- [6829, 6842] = 0.1 angstrom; 12.8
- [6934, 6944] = -0.1 angstrom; 12.6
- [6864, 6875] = -0.1 angstrom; 12.9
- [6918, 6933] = -0.7 angstrom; 13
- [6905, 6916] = -0.2 angstrom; 12.8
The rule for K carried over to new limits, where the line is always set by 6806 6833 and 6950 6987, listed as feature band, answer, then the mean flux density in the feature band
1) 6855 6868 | 0.82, 12.1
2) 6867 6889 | 0.14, 12.7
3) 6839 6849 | 0.54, 12.2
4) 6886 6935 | -0.63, 12.9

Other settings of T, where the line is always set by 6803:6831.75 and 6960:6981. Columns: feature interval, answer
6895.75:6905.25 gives -0.16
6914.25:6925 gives -0.66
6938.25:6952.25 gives -0.48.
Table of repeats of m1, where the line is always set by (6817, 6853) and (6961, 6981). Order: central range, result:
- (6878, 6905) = -0.3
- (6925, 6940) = -0.3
